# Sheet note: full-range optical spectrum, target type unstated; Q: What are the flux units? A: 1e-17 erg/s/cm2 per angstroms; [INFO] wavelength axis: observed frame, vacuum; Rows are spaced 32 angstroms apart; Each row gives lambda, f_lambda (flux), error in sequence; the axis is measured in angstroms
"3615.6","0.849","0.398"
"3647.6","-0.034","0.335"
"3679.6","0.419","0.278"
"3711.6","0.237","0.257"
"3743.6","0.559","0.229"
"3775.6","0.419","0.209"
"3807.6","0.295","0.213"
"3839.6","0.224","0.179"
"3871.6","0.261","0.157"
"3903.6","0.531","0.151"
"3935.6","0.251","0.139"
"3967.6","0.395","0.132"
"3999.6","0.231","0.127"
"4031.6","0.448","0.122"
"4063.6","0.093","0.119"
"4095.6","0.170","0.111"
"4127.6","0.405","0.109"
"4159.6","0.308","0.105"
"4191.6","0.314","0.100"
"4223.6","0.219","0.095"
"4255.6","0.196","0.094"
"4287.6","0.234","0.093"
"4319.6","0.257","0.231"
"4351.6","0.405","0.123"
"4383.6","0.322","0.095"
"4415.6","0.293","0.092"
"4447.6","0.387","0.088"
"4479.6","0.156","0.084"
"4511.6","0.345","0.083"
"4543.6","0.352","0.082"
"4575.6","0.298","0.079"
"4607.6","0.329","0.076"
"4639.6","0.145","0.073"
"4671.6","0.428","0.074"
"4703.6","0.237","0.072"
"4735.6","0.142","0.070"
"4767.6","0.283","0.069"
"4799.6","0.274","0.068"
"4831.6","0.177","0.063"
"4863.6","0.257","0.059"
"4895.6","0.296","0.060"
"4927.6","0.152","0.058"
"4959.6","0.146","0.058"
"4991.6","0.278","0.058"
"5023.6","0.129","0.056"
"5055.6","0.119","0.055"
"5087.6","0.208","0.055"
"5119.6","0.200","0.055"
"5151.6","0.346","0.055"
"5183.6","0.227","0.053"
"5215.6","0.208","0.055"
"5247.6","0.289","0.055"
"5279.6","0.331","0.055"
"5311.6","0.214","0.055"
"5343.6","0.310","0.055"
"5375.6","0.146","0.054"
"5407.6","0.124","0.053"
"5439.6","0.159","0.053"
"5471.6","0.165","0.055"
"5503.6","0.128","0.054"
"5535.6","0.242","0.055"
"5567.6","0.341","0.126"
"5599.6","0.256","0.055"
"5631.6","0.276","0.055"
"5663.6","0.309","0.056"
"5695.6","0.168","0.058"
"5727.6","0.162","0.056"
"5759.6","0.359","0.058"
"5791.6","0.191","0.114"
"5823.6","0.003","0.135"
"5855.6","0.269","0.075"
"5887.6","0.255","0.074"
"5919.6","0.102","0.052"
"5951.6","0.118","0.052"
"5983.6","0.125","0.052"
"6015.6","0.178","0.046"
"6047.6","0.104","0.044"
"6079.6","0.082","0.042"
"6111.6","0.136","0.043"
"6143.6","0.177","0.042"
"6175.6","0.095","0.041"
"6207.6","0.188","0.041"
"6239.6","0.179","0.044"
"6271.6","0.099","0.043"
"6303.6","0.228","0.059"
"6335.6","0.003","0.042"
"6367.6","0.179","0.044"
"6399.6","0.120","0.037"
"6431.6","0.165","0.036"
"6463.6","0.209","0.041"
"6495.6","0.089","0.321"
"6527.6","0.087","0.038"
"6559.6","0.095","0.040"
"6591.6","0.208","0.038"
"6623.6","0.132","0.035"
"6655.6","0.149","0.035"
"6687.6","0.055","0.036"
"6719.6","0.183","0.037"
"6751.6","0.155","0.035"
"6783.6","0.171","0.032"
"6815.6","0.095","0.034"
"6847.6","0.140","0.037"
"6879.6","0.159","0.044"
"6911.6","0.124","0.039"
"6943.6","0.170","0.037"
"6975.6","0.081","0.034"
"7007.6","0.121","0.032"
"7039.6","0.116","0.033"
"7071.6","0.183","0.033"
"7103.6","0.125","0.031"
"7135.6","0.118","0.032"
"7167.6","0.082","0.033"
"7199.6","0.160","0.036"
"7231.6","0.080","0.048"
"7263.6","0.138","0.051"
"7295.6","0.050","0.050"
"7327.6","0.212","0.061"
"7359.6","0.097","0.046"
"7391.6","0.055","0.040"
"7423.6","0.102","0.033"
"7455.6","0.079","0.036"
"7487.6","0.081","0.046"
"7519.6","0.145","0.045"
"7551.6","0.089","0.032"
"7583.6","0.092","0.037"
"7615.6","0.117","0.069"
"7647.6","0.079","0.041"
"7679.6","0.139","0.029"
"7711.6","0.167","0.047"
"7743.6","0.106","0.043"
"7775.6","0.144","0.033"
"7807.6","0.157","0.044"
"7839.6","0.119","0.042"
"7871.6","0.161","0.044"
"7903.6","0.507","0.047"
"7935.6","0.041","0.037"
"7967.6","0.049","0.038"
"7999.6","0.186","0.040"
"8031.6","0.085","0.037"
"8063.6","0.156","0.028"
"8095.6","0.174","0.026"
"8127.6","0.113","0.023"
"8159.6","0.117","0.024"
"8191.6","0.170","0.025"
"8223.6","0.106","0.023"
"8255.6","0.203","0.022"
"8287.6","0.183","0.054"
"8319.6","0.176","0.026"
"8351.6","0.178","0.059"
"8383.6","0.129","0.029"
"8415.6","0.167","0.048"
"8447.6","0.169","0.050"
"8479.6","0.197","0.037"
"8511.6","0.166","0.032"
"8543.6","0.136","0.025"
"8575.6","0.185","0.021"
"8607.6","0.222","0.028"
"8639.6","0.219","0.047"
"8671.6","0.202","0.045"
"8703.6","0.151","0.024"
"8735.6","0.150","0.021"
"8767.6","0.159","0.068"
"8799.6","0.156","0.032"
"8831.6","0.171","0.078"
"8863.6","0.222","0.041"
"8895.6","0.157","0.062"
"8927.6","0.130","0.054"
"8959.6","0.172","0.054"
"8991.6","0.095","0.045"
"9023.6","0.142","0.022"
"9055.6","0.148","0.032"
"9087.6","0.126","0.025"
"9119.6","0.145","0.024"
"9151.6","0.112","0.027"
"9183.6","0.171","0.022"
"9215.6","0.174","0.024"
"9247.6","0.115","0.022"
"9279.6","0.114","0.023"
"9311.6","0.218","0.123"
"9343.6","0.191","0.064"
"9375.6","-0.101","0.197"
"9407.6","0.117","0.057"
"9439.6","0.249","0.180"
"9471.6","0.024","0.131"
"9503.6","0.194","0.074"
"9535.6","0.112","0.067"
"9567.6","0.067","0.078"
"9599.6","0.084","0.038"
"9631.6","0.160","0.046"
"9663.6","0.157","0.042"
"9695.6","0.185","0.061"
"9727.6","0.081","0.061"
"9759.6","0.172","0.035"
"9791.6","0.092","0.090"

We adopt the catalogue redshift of 1.119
